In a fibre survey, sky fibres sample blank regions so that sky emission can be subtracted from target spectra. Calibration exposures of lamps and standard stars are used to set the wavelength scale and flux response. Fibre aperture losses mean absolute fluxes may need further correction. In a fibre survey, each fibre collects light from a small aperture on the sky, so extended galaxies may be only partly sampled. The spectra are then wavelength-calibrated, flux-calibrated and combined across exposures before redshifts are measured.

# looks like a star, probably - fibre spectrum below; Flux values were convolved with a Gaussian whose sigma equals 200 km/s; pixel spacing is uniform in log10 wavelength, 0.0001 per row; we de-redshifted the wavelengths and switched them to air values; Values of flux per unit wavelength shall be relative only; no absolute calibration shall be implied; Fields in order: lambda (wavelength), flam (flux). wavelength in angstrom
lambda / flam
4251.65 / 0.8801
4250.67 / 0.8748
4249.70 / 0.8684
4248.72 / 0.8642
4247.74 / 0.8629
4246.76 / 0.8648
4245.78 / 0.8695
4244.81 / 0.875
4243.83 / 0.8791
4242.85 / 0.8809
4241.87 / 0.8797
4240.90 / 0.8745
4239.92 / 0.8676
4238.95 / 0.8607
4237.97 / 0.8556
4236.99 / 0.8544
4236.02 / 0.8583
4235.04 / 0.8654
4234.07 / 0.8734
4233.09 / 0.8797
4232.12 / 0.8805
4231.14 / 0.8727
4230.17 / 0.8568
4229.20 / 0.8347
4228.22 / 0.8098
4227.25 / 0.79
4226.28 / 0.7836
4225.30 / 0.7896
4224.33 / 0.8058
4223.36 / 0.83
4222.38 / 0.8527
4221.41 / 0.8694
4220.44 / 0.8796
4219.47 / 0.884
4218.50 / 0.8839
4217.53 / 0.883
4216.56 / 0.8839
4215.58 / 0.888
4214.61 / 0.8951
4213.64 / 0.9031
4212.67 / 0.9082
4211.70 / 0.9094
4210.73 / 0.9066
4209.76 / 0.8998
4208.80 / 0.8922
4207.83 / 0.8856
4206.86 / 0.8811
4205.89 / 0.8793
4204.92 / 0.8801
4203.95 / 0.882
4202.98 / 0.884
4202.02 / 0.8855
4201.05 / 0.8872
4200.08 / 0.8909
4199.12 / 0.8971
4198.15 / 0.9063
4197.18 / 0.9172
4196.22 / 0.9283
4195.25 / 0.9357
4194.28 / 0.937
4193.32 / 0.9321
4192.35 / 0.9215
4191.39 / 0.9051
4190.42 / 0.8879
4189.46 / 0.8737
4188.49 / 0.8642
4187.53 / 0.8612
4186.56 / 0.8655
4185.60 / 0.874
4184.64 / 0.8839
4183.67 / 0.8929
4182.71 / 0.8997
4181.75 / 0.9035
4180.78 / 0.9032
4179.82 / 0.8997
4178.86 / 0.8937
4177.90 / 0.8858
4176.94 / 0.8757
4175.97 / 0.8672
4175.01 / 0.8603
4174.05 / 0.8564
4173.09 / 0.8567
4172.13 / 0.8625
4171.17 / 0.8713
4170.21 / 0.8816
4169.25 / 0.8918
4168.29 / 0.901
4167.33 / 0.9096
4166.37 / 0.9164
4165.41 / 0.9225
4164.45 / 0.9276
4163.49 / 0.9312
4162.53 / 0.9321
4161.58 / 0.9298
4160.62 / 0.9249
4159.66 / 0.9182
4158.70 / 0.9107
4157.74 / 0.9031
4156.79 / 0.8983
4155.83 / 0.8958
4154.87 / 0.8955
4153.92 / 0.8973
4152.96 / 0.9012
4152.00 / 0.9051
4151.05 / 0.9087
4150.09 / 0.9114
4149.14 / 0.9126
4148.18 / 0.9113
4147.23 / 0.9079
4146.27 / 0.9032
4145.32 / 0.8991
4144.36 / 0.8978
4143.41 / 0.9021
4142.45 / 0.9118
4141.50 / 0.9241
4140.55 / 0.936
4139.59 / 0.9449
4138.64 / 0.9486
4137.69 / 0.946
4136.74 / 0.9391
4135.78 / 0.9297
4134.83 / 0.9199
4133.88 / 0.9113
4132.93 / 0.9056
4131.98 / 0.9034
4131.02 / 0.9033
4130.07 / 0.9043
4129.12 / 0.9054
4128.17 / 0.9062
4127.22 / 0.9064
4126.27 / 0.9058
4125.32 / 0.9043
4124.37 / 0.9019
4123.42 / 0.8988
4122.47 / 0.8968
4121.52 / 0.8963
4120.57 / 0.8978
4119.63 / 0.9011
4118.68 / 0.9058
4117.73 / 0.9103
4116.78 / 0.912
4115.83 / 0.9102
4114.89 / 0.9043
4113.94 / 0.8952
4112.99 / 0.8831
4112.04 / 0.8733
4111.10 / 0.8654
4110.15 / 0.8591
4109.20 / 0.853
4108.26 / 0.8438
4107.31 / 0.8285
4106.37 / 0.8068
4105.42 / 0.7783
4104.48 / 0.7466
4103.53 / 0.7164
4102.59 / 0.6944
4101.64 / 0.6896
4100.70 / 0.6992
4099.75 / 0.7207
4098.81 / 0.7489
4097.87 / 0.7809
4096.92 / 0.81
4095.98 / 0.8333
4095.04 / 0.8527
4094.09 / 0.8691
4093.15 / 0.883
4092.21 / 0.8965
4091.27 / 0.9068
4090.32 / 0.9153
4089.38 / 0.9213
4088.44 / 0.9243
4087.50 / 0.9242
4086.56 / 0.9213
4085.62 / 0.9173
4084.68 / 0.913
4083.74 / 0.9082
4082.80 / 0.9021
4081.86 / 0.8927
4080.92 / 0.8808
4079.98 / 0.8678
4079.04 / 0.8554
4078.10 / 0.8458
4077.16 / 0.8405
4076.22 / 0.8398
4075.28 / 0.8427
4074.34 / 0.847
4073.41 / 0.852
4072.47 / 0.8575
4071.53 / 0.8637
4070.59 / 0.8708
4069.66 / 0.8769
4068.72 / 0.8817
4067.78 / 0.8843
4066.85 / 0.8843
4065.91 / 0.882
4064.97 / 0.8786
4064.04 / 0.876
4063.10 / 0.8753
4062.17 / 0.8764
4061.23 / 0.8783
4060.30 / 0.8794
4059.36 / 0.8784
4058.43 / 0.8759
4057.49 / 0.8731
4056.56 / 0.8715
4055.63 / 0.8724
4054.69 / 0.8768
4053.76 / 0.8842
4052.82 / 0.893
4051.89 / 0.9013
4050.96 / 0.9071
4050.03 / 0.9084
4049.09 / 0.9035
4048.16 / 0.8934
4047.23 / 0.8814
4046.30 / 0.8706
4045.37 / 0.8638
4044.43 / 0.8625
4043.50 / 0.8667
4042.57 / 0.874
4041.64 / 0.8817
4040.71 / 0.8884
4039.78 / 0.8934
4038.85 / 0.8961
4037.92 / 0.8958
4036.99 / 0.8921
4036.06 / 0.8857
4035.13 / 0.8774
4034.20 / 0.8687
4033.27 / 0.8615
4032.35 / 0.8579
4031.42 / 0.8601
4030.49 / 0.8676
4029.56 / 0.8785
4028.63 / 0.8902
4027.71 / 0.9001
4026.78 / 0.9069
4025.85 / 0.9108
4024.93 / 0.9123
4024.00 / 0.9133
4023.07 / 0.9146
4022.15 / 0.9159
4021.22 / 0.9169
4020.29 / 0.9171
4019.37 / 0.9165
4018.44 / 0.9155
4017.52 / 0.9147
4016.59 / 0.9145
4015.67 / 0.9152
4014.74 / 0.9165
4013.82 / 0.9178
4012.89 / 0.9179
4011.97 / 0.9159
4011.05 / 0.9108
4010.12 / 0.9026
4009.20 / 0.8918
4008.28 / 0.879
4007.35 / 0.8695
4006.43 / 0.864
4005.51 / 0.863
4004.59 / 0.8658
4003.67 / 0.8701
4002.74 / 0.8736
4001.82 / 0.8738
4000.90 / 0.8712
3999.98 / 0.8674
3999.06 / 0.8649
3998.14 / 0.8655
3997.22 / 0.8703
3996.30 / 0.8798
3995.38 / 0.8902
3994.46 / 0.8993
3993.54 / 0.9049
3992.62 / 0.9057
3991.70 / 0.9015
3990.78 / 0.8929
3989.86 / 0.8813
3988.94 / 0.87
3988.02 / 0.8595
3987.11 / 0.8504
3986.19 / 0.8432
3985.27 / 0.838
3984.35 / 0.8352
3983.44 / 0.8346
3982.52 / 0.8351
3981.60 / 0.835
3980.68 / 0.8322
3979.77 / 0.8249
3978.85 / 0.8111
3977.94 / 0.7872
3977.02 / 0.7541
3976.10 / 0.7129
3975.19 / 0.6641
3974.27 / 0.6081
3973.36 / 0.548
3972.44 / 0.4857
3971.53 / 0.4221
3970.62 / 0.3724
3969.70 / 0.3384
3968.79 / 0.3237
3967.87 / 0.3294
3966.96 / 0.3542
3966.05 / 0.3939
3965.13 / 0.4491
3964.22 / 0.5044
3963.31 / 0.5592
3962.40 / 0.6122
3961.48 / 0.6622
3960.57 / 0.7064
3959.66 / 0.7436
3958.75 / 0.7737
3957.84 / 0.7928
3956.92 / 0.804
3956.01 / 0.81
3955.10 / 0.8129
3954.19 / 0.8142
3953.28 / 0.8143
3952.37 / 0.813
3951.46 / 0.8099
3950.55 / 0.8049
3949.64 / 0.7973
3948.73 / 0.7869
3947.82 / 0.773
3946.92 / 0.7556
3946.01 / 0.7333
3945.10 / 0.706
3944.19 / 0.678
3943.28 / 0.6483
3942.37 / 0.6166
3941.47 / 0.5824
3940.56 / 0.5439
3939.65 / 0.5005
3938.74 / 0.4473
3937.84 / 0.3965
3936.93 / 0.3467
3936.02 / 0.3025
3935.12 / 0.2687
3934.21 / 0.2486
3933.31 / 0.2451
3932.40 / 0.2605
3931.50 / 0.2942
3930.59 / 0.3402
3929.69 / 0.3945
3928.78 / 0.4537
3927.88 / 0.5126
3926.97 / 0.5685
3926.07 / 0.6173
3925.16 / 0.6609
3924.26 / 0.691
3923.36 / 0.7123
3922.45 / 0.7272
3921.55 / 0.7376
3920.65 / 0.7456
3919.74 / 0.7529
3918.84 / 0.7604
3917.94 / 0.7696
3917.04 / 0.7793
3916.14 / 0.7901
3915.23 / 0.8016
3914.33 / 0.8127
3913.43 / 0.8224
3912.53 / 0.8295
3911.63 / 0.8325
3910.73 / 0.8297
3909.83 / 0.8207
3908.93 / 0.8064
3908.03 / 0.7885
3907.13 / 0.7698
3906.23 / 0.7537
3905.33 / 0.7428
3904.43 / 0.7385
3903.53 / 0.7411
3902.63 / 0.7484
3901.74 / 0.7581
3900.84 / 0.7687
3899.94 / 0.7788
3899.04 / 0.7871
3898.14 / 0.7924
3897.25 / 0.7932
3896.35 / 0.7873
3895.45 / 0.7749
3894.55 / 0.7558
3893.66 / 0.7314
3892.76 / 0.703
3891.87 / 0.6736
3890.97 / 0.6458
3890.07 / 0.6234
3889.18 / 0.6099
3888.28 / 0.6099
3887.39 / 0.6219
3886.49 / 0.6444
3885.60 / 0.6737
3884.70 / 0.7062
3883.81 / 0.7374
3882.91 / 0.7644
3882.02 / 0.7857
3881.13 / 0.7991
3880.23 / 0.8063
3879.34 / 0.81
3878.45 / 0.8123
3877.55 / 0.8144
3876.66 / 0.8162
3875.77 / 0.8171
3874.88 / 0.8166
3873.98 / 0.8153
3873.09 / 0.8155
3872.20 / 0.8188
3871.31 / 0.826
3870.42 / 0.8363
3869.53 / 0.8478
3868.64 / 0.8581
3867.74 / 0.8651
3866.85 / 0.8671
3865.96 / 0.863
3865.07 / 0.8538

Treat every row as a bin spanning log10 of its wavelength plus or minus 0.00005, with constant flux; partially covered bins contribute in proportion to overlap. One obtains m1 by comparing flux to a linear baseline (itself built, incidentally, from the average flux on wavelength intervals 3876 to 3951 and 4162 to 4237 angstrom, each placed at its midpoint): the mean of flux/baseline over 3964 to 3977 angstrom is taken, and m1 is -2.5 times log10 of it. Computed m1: 0.45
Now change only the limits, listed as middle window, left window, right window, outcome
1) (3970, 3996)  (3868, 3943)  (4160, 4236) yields -0.051 mag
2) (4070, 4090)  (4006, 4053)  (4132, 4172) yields 0.025 mag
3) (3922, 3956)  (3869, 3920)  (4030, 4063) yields 0.344 mag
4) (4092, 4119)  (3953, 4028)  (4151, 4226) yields 0.029 mag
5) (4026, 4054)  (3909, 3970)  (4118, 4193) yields -0.173 mag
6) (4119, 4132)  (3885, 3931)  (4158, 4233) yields -0.073 mag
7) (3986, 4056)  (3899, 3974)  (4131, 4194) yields -0.207 mag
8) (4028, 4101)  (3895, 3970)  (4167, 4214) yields -0.131 mag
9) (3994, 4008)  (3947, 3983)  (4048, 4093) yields -0.180 mag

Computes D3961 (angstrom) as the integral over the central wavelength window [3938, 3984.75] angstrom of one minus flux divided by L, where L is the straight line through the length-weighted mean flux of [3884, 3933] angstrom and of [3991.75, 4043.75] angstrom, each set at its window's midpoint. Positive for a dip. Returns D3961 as 7.7 angstrom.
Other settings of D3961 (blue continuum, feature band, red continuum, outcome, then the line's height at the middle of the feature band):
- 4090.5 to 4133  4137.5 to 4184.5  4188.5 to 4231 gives -2.0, 0.867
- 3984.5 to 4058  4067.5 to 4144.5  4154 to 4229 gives 1.2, 0.887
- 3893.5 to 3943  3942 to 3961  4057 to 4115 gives -2.1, 0.688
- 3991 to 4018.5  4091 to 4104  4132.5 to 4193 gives 1.5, 0.897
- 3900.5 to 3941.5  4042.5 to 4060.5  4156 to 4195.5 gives -2.8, 0.765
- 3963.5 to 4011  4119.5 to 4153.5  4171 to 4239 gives -3.0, 0.838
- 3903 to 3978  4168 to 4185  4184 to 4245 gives -0.8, 0.843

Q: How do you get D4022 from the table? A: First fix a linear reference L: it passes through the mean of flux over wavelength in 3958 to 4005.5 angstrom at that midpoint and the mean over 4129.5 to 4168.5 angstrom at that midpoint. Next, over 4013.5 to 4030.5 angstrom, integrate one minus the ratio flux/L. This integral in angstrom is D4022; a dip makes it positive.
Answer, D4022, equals -2.9 angstrom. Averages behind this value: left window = 0.731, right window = 0.915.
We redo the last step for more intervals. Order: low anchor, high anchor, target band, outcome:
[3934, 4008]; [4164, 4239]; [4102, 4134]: -2.05 angstrom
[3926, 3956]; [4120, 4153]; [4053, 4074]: -2.44 angstrom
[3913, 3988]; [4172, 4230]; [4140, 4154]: -1.38 angstrom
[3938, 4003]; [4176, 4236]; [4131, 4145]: -1.48 angstrom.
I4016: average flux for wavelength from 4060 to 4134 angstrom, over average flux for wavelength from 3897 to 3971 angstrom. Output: 1.34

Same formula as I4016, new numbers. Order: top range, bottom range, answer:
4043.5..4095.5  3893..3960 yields 1.30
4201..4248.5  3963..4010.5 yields 1.16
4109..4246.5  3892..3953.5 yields 1.33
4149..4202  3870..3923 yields 1.18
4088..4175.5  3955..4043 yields 1.10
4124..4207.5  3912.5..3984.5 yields 1.44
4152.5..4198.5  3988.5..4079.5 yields 1.02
